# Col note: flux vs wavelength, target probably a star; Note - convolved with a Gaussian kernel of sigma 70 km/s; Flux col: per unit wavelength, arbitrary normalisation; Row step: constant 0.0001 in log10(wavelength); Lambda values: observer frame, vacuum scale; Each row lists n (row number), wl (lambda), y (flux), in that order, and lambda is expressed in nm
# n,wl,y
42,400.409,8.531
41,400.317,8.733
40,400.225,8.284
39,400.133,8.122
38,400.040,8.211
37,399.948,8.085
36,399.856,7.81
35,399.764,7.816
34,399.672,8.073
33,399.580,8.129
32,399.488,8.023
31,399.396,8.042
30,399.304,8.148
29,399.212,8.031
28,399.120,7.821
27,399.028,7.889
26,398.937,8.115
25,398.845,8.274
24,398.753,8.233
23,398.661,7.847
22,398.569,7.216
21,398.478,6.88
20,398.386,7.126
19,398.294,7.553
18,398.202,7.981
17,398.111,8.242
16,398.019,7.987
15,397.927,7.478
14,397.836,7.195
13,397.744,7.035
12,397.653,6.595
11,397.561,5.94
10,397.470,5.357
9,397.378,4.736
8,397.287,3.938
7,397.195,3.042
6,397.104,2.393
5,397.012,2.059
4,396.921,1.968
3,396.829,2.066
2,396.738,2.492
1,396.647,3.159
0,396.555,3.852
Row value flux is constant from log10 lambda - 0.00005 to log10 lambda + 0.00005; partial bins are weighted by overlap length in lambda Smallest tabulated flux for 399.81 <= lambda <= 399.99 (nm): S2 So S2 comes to 7.81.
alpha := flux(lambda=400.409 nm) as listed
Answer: 8.531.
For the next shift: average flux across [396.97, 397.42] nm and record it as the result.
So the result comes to 3.23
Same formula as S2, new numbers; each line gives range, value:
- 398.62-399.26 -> 7.821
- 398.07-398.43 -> 7.126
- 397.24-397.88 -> 3.938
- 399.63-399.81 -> 7.816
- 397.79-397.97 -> 7.195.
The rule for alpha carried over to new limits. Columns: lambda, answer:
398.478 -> 6.88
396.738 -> 2.492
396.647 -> 3.159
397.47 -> 5.357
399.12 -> 7.821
